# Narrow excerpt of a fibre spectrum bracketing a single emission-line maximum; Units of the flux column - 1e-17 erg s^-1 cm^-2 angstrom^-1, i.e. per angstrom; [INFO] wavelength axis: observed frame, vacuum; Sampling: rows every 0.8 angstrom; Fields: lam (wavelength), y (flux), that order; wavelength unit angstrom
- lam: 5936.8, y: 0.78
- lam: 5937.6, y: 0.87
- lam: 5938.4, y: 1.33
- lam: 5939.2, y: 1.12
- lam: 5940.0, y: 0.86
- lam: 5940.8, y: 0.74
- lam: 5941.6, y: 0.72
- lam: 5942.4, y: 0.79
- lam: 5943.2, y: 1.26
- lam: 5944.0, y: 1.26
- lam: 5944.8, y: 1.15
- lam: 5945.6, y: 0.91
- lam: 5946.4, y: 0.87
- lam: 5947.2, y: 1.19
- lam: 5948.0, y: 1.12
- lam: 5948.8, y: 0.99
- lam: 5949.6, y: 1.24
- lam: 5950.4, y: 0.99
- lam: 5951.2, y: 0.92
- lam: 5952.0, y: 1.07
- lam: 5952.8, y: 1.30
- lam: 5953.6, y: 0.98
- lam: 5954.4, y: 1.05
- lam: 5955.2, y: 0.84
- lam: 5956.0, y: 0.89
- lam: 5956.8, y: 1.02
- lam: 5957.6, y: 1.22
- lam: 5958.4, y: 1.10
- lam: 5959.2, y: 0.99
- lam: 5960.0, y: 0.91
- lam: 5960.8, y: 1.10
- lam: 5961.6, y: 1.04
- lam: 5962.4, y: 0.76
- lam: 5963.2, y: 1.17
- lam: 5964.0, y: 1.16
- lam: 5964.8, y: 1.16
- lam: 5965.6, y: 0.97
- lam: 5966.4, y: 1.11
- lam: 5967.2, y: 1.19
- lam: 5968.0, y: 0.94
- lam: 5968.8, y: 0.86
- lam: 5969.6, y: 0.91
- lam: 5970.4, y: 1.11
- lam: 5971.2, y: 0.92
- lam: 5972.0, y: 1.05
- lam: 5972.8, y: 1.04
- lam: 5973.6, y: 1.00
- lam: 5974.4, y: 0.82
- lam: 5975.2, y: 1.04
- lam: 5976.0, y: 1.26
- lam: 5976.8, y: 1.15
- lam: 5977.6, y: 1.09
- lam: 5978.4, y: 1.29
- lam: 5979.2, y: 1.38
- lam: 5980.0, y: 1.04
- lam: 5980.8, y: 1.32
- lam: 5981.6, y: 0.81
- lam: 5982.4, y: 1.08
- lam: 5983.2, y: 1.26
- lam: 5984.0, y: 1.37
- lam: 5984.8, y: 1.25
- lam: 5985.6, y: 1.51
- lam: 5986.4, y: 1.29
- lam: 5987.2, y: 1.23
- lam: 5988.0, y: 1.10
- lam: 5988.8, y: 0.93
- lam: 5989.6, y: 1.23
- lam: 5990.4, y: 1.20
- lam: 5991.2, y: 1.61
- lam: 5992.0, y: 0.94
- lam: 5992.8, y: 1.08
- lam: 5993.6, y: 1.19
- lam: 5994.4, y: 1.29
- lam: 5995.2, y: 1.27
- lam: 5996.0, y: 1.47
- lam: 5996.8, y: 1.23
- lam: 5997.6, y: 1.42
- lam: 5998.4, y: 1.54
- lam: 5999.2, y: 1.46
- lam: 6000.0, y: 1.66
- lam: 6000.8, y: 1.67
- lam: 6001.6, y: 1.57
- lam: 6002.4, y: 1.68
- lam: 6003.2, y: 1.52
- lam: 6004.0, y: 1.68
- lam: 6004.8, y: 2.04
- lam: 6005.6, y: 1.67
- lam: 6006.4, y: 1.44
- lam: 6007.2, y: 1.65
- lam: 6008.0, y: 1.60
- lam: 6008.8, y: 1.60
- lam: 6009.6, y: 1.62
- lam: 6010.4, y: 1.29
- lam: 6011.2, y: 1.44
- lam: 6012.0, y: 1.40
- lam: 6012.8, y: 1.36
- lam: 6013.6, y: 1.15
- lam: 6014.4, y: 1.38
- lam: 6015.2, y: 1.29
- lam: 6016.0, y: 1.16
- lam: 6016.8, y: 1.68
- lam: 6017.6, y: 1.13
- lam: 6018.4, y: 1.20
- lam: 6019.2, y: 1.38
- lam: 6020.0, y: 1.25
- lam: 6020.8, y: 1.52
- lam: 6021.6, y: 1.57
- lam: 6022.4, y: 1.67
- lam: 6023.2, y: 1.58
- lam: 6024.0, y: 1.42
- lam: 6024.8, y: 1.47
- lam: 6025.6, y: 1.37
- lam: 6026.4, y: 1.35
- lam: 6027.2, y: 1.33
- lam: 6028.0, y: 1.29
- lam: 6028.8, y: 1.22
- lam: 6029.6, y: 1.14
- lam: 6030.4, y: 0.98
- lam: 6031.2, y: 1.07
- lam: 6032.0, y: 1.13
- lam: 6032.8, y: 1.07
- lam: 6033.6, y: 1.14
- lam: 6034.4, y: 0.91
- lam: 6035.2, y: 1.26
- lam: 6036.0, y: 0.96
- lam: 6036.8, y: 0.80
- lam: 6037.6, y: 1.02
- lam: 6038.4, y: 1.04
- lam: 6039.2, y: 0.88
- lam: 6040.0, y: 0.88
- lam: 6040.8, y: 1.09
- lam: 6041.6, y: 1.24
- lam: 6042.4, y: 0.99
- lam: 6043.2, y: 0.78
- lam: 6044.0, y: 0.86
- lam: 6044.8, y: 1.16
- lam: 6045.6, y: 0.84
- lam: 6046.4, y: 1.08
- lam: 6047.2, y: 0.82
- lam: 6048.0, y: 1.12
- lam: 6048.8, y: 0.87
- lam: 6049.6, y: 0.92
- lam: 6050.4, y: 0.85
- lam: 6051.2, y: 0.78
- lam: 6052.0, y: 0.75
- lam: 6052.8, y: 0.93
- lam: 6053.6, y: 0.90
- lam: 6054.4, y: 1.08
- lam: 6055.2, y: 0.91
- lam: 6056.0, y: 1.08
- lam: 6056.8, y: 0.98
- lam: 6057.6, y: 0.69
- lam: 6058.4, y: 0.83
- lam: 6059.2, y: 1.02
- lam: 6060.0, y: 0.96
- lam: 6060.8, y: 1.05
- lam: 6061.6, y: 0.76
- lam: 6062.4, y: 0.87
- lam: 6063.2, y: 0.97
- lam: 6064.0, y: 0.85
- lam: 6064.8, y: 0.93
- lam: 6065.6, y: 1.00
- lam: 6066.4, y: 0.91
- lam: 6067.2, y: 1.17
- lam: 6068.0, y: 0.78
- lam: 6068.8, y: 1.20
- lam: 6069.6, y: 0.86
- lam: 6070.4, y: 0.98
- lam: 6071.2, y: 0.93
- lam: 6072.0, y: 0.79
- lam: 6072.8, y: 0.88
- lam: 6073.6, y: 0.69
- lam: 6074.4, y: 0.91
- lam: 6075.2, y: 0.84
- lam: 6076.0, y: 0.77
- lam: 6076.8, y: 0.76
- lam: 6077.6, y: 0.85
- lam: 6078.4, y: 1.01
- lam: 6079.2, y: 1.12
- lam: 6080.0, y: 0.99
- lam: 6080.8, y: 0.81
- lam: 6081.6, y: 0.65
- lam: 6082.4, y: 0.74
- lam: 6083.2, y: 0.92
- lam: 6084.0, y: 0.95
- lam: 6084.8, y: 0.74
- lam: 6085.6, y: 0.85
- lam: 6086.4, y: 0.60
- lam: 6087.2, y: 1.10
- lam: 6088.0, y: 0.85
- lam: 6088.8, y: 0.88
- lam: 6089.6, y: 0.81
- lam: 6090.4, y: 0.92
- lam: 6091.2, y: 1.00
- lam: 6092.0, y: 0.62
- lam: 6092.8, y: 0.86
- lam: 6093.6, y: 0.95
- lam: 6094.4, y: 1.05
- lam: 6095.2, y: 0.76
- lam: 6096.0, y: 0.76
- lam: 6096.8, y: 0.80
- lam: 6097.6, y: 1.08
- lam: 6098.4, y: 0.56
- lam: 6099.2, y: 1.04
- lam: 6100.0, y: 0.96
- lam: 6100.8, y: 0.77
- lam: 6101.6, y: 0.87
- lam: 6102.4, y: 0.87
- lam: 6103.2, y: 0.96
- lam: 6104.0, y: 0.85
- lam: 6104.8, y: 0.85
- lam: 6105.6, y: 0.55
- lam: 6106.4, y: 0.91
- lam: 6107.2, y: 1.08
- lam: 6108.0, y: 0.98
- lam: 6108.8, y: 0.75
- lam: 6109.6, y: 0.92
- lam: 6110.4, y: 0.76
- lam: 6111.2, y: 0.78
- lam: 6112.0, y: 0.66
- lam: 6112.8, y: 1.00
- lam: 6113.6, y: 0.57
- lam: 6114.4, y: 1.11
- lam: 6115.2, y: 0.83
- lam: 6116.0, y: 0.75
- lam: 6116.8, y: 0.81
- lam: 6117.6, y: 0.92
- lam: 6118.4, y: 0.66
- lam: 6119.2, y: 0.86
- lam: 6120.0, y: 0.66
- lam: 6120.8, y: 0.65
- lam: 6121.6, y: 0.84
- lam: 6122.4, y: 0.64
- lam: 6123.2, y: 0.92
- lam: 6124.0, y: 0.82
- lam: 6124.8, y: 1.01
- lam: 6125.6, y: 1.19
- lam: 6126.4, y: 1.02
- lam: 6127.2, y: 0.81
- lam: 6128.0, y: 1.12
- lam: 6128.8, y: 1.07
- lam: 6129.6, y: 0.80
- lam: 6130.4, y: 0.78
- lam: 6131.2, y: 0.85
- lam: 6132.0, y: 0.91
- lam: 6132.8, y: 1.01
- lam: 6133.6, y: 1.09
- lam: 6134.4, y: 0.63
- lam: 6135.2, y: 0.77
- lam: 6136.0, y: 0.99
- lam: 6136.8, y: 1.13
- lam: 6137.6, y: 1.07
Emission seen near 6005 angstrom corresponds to C III]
